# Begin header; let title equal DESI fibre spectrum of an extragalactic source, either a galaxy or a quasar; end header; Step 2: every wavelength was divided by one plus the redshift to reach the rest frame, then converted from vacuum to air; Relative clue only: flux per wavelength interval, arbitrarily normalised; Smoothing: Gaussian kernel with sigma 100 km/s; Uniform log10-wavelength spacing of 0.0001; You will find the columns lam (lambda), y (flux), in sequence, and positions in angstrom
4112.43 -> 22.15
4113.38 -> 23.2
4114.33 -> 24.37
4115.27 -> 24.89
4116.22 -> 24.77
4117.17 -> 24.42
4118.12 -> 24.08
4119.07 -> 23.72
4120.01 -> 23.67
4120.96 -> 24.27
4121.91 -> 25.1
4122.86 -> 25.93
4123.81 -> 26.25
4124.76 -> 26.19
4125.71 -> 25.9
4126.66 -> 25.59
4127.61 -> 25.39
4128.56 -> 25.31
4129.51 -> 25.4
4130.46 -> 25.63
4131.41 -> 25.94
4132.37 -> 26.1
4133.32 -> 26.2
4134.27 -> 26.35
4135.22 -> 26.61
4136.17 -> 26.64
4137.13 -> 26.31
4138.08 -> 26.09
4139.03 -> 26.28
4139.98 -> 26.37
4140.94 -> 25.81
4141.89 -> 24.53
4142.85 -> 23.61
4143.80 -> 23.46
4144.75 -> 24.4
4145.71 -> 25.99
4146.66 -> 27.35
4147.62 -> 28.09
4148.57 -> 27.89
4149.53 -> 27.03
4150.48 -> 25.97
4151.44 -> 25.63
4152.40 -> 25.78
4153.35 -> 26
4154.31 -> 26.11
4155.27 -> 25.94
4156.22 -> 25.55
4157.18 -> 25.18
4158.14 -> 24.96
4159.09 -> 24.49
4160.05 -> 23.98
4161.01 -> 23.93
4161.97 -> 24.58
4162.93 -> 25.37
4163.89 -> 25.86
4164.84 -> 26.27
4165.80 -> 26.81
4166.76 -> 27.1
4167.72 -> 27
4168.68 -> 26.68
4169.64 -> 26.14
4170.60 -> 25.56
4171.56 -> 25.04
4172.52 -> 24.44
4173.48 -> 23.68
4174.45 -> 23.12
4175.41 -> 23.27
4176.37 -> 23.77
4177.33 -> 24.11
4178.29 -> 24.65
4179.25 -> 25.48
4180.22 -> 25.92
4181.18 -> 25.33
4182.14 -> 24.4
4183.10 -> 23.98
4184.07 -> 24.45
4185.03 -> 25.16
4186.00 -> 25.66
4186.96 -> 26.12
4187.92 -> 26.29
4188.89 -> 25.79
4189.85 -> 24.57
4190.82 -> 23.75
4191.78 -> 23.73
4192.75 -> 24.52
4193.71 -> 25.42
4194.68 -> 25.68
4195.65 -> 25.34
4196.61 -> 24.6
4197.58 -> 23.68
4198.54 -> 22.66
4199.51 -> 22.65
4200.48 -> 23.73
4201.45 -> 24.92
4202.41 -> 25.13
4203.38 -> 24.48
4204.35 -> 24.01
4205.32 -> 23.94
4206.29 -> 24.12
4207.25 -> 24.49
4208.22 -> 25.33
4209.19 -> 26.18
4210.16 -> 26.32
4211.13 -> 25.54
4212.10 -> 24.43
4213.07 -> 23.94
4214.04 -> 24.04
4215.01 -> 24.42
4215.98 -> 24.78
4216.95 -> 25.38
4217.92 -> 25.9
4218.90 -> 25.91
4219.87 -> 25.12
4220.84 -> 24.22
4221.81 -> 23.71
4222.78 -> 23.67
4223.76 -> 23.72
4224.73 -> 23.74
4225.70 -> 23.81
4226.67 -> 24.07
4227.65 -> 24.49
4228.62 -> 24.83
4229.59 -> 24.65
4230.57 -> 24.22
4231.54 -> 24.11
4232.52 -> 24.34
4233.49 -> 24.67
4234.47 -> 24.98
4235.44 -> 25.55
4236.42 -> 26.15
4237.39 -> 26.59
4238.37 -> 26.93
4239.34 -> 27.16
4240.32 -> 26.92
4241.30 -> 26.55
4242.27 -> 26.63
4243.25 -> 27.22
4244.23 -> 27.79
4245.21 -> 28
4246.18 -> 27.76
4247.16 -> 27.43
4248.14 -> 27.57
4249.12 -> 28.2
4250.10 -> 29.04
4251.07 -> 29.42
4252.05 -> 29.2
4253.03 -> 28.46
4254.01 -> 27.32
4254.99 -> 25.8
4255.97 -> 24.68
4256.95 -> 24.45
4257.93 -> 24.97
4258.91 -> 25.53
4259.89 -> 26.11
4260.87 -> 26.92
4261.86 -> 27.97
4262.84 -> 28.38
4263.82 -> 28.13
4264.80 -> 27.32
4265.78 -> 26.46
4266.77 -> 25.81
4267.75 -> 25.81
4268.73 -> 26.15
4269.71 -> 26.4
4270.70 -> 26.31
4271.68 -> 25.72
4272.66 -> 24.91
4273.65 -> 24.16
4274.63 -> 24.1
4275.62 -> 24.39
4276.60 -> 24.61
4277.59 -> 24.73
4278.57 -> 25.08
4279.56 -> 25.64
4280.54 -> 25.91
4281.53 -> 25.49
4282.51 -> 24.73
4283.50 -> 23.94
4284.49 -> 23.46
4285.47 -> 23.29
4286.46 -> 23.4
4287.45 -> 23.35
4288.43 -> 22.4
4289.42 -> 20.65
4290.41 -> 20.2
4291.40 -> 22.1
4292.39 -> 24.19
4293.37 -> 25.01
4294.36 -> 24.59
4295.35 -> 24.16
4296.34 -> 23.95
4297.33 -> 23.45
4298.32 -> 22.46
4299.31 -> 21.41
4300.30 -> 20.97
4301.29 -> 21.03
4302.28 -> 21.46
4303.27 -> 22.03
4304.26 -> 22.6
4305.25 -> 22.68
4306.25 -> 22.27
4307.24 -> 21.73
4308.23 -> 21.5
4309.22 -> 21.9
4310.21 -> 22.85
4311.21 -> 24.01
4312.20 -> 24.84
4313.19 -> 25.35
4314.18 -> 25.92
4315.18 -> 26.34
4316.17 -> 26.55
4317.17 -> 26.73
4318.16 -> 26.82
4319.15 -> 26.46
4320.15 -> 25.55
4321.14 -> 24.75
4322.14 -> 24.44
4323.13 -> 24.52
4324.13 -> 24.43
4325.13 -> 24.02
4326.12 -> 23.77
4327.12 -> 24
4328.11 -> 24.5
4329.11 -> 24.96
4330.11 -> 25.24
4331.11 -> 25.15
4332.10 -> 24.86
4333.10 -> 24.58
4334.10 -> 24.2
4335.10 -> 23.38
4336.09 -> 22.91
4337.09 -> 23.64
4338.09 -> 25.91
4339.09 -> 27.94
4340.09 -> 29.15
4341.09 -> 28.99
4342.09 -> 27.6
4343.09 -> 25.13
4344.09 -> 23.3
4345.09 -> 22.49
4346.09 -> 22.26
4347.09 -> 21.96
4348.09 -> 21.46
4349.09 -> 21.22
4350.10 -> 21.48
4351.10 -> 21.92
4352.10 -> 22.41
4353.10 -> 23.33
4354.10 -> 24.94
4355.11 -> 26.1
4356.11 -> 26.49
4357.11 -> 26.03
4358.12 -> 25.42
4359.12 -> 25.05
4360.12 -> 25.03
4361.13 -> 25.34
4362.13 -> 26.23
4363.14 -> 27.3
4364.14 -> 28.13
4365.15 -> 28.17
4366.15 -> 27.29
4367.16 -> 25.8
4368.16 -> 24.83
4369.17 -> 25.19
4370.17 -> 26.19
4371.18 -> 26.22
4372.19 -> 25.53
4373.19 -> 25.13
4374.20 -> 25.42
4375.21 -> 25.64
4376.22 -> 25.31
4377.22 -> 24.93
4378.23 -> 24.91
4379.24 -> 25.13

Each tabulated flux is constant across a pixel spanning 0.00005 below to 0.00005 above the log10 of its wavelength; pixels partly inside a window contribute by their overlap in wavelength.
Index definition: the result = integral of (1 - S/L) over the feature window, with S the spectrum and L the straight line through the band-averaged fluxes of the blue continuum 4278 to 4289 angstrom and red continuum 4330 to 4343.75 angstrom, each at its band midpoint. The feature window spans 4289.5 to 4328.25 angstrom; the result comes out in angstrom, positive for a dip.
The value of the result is 1.9 angstrom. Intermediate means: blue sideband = 24.2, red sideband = 25.6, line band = 23.7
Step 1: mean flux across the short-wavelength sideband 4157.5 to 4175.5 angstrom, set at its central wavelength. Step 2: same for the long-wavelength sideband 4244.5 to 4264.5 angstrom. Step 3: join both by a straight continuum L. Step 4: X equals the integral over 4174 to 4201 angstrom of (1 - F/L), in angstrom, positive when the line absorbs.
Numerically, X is 1.2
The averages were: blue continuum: 25.2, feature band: 24.6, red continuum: 27.3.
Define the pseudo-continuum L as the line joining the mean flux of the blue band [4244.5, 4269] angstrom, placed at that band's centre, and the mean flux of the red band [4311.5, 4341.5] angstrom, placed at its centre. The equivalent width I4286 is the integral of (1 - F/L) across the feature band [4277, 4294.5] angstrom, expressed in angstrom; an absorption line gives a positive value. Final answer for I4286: 1.7 angstrom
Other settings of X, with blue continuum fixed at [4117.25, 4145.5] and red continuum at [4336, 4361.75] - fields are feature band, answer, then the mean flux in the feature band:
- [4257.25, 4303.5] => 0.7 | 24.5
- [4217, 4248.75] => -0.7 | 25.6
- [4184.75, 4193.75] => 0.0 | 25.1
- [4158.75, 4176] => 0.1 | 25.2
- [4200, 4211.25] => 0.1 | 24.8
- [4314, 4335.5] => -0.4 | 25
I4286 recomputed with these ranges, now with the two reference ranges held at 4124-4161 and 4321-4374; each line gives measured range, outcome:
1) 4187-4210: 0.8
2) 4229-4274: -2.1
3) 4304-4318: 0.6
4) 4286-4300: 1.2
